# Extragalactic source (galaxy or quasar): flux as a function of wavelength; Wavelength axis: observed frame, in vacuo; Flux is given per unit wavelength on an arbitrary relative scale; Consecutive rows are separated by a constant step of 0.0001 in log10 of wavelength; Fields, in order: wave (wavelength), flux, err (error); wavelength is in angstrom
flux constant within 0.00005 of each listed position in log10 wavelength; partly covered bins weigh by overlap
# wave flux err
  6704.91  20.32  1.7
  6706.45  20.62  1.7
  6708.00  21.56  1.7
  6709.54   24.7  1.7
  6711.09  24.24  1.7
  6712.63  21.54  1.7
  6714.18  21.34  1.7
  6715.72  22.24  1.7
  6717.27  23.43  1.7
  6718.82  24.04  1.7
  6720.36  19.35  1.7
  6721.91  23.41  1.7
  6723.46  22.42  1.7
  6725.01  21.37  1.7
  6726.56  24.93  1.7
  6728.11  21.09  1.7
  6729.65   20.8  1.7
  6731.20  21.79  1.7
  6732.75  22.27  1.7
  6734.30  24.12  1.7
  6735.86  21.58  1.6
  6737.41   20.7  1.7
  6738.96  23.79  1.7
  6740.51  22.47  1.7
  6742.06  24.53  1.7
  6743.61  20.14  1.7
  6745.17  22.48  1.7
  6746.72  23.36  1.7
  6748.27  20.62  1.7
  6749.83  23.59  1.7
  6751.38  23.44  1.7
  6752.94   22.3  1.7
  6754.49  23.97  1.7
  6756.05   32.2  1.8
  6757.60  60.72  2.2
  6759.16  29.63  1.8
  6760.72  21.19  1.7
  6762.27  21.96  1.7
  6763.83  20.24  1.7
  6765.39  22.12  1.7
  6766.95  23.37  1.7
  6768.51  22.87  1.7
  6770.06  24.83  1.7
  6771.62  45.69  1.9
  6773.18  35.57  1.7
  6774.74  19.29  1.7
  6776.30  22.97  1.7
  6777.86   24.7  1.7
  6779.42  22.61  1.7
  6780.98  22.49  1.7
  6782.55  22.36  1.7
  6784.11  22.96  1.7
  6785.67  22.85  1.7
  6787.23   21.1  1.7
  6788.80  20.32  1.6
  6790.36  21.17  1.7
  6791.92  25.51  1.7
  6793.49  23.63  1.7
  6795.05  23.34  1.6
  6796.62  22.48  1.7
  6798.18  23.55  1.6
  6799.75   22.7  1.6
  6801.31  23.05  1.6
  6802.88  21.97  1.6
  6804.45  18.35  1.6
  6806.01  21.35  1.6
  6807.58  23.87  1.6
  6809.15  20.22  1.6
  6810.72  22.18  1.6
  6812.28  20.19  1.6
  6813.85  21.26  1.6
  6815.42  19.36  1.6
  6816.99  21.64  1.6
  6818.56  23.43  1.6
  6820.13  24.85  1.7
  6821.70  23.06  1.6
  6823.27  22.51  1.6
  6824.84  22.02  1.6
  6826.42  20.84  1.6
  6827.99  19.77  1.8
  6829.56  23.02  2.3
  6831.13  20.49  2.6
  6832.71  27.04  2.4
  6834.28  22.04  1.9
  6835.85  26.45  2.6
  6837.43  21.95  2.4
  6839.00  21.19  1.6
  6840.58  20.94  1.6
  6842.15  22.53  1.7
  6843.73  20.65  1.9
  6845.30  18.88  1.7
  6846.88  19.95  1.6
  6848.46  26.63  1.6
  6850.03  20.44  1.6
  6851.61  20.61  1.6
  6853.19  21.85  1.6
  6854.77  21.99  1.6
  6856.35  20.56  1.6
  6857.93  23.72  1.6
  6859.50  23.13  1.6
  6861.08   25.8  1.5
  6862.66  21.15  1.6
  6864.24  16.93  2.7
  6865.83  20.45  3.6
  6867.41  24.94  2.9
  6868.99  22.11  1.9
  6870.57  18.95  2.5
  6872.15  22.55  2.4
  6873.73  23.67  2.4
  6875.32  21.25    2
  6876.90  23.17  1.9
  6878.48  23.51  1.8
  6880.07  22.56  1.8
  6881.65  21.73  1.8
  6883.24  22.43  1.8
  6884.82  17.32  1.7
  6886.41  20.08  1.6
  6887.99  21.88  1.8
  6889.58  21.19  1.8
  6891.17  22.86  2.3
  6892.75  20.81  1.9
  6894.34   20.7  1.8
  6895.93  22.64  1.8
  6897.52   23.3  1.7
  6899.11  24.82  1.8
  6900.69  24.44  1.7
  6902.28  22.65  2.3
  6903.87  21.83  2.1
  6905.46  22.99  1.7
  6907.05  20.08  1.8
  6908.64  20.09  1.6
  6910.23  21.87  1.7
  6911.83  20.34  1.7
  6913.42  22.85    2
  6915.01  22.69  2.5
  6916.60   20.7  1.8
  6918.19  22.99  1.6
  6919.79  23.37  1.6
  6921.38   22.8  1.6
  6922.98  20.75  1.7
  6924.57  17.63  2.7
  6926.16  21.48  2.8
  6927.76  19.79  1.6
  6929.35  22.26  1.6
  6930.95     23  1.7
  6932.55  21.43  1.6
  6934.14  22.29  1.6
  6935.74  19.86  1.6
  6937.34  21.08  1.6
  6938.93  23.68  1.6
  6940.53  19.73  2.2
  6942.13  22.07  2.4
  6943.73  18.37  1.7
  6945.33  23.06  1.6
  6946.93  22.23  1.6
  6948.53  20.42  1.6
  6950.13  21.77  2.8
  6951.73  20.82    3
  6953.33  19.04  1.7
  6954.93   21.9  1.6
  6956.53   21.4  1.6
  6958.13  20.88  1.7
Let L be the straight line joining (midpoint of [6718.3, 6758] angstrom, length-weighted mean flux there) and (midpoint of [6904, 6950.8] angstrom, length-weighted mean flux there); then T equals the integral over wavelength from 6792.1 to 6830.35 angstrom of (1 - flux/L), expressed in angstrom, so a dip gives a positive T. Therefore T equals 1.50 angstrom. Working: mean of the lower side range 24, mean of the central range 22.1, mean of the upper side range 21.4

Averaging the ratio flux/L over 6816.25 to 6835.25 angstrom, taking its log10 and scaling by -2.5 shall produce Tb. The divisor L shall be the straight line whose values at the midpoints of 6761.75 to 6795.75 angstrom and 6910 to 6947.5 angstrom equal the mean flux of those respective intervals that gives 0.04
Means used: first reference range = 24.2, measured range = 22.6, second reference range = 21.5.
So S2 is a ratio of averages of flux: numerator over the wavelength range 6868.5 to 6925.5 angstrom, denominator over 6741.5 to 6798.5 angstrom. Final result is 0.87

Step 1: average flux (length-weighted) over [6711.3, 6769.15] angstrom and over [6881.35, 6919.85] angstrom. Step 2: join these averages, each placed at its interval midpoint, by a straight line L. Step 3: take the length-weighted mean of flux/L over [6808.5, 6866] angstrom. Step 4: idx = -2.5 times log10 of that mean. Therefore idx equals 0.04 mag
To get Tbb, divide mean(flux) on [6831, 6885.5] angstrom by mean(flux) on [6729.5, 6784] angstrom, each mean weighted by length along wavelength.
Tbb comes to 0.88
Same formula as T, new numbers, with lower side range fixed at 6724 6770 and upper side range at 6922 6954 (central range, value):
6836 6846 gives 0.6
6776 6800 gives 0.8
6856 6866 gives 0.2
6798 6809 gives 0.7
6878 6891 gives 0.4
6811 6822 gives 0.6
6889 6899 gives -0.2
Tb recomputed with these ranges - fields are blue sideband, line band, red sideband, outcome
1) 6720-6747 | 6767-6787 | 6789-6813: -0.15 mag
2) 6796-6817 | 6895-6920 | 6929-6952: -0.04 mag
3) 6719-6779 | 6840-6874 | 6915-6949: 0.05 mag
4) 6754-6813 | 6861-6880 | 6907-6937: 0.04 mag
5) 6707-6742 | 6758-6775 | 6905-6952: -0.21 mag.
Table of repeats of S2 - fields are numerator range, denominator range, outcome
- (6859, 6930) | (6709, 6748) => 0.97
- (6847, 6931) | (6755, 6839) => 0.91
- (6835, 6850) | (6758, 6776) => 0.83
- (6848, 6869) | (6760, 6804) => 0.93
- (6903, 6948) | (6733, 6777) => 0.84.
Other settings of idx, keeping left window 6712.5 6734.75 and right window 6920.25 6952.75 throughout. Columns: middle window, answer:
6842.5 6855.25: 0.01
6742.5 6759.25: -0.23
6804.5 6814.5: 0.03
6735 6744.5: 0.00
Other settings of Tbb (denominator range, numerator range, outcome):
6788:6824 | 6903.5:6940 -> 0.97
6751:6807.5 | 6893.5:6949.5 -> 0.87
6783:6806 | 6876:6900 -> 0.98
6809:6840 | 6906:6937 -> 0.96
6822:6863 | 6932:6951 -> 0.96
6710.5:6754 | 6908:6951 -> 0.96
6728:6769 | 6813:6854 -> 0.90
